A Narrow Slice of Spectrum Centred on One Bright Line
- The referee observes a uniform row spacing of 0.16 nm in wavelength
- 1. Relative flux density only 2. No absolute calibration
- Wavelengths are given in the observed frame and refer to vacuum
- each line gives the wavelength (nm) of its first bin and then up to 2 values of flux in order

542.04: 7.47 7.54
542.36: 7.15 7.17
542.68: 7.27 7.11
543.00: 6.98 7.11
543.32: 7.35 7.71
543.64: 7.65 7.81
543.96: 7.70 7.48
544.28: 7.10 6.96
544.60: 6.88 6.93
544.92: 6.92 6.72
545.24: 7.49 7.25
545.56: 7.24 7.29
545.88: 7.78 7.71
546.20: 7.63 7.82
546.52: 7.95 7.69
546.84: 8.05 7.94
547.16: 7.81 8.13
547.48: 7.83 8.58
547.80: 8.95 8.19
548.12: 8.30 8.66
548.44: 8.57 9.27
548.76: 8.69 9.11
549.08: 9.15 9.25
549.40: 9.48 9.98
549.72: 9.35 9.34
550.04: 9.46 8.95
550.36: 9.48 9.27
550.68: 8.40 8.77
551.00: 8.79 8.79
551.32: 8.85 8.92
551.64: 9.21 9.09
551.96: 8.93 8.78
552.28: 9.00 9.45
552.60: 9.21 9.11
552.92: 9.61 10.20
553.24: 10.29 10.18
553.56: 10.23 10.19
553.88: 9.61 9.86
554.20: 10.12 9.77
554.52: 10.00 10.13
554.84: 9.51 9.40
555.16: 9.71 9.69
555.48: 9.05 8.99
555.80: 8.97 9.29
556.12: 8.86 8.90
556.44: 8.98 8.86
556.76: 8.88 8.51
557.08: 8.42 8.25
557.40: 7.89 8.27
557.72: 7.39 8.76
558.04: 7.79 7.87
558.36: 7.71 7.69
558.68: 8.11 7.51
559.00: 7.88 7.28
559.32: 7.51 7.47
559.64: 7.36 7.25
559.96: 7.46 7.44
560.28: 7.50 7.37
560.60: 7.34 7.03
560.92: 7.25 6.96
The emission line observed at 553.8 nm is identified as C III] 1909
